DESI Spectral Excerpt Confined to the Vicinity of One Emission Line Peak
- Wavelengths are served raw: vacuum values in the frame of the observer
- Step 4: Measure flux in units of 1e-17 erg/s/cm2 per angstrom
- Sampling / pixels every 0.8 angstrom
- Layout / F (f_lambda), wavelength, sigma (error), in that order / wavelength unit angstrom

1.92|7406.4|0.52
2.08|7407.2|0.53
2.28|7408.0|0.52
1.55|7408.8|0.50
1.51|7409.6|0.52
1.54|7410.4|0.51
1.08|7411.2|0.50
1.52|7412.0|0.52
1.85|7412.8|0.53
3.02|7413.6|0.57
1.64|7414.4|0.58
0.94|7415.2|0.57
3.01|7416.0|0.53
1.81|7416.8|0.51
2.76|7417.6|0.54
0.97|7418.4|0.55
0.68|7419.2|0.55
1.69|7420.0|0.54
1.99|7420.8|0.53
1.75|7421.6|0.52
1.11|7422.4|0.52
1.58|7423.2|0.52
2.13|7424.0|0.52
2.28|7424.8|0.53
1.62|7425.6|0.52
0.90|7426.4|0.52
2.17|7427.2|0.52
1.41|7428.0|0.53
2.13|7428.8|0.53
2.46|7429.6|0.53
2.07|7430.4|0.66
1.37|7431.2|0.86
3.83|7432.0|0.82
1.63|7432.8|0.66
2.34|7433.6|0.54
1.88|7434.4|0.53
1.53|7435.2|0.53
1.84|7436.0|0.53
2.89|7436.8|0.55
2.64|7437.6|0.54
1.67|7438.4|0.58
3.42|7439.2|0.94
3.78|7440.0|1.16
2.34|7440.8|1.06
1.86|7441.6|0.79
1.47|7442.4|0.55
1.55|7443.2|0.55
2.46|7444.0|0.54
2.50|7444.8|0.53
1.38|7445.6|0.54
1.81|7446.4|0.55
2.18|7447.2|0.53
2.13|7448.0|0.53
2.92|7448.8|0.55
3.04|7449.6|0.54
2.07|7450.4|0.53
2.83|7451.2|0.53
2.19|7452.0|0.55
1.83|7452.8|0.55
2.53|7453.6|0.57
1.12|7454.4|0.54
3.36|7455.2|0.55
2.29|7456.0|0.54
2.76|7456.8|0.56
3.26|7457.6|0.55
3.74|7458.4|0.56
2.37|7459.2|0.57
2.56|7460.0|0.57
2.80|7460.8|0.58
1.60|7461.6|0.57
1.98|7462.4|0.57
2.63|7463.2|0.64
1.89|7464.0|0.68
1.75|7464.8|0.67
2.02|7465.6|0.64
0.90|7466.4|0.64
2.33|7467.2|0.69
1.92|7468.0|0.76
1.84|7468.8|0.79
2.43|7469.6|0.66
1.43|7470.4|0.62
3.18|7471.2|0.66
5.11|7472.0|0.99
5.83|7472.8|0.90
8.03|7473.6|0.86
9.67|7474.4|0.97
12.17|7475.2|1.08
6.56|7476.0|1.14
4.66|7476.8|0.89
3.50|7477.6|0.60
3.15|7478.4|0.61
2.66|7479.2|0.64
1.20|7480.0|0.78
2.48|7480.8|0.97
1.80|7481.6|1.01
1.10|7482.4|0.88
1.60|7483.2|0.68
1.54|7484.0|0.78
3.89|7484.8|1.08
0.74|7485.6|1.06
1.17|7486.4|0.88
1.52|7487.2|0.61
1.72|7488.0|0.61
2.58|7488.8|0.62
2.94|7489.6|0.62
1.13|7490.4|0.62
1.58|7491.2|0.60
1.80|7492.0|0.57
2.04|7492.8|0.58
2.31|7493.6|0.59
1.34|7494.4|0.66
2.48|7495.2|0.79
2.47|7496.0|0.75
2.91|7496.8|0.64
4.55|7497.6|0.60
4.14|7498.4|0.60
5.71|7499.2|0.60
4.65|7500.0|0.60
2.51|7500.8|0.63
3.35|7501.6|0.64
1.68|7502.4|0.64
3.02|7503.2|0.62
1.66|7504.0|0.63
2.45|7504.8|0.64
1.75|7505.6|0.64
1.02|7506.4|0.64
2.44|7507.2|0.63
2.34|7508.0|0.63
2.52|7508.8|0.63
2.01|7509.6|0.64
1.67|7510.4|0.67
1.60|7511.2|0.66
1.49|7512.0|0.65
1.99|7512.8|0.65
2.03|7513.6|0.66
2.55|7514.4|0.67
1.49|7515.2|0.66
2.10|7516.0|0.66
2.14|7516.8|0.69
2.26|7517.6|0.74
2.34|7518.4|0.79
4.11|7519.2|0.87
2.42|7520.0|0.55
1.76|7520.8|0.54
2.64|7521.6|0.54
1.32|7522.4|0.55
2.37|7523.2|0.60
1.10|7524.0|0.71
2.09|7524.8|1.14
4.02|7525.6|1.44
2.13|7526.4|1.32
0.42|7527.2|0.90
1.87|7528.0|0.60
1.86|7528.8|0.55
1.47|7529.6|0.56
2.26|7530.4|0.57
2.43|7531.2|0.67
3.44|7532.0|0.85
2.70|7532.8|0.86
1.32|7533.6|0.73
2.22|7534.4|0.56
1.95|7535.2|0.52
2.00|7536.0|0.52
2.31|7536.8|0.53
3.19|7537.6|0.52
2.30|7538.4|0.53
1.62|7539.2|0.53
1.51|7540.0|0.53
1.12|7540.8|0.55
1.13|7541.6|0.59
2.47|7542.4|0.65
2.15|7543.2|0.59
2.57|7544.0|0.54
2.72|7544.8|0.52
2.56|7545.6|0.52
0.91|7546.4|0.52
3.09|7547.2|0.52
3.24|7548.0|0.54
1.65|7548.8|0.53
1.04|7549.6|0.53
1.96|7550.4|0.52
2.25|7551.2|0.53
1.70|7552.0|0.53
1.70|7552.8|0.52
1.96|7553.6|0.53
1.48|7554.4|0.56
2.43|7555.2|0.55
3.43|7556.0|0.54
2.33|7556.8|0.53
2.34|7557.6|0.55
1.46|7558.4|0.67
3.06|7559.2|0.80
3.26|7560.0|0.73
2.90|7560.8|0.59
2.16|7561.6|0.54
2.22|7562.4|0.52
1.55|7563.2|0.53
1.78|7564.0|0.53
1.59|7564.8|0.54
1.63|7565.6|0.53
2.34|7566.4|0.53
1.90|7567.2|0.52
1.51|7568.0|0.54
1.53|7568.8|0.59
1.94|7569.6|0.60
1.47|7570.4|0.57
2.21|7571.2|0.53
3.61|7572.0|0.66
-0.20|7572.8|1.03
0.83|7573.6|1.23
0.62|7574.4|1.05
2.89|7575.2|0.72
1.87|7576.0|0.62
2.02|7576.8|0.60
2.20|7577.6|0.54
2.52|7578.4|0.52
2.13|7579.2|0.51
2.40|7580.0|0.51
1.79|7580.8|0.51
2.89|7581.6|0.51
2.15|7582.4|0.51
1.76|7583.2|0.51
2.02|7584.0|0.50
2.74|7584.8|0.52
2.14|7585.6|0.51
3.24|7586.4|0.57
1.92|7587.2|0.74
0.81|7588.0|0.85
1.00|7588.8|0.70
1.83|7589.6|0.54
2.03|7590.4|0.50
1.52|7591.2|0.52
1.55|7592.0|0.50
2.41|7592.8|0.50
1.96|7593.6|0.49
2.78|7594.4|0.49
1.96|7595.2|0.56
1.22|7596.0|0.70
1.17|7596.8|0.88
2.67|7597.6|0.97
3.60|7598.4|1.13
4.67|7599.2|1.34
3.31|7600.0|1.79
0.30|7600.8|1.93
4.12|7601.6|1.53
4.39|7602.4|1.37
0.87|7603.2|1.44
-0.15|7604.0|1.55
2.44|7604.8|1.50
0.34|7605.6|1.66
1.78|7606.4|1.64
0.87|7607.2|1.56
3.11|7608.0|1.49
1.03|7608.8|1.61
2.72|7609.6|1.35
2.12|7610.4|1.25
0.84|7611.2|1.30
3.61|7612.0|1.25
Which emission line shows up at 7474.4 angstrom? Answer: Halpha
